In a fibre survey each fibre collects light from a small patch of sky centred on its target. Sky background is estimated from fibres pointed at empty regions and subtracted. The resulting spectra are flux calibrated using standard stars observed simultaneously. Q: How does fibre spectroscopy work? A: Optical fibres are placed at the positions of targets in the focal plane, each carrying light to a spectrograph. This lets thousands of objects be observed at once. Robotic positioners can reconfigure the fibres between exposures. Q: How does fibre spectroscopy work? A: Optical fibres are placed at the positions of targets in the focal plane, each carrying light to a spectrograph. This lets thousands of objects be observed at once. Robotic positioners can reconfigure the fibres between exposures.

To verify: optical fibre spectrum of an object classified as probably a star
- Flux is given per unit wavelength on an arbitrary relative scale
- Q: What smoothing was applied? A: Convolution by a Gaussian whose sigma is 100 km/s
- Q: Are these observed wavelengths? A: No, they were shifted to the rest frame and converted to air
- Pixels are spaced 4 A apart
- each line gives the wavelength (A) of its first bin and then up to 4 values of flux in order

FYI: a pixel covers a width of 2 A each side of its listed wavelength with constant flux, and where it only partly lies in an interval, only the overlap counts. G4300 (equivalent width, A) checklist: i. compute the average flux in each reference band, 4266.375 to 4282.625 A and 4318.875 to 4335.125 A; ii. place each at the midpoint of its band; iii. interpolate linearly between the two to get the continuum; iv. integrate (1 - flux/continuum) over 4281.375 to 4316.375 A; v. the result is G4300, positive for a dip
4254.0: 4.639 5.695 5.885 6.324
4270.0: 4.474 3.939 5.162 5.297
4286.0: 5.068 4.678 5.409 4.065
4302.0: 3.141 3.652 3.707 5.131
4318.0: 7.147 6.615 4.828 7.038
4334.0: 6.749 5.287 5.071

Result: 6.6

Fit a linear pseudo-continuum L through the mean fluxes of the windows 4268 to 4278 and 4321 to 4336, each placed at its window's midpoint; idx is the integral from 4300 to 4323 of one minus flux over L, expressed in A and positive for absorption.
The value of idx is 3.8 A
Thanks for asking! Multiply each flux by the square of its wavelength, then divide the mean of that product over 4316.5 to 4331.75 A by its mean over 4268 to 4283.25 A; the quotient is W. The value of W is 1.39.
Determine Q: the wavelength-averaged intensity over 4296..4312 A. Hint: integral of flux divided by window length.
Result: 3.64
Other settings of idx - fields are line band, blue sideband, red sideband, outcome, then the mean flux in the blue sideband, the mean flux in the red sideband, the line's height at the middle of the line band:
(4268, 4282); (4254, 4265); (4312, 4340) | 2.7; 5.63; 6.11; 5.74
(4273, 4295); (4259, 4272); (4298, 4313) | -1.3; 5.57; 3.68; 4.7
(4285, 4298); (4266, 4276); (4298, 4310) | -3.1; 4.63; 3.56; 3.97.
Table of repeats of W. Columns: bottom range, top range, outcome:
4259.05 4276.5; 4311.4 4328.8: 1.17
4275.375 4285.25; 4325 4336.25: 1.26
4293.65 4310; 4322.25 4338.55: 1.59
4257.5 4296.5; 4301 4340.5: 1.07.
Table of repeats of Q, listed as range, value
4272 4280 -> 4.55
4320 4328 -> 5.72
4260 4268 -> 6.1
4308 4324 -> 5.65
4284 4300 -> 4.8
